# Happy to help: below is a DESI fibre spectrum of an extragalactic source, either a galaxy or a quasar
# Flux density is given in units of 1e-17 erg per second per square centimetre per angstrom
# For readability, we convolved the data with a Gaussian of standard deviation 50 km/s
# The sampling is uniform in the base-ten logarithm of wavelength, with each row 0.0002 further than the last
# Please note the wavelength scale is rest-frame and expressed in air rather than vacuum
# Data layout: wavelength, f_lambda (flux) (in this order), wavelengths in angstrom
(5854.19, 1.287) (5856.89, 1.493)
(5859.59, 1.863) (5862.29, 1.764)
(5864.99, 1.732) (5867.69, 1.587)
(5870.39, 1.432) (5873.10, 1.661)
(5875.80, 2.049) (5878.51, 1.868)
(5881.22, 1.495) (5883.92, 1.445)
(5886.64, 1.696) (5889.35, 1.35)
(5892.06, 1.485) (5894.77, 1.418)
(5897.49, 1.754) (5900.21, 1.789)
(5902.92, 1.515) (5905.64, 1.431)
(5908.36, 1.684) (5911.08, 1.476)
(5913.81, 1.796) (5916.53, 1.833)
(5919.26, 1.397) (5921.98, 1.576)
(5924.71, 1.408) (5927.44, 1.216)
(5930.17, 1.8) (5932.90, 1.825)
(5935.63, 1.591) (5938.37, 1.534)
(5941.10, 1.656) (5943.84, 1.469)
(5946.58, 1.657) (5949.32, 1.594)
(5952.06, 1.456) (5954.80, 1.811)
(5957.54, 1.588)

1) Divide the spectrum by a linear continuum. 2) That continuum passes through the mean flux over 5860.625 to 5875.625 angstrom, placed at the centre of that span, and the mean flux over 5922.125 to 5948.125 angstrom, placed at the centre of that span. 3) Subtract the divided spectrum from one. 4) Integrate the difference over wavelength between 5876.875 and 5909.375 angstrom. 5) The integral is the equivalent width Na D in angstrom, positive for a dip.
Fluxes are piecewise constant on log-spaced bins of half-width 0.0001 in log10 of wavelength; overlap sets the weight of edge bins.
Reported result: 1.1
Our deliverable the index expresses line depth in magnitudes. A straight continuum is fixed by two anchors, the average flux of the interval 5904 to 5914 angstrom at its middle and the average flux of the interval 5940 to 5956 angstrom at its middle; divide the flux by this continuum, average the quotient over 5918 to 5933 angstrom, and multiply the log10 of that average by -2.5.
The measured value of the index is 0.05 mag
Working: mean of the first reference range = 1.57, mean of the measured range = 1.51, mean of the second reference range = 1.6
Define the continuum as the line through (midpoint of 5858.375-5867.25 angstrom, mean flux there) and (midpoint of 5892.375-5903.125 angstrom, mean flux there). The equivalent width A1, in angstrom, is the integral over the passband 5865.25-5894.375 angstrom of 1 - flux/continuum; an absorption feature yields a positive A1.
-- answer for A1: 1.53 angstrom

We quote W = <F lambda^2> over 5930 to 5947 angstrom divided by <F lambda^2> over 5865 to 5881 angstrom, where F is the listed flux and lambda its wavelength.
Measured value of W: 0.98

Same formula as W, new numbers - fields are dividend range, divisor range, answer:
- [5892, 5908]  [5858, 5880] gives 0.92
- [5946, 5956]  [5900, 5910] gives 1.04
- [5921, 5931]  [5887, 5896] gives 1.03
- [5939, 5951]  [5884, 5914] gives 1.03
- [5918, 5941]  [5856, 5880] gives 0.92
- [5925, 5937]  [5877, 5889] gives 1.01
